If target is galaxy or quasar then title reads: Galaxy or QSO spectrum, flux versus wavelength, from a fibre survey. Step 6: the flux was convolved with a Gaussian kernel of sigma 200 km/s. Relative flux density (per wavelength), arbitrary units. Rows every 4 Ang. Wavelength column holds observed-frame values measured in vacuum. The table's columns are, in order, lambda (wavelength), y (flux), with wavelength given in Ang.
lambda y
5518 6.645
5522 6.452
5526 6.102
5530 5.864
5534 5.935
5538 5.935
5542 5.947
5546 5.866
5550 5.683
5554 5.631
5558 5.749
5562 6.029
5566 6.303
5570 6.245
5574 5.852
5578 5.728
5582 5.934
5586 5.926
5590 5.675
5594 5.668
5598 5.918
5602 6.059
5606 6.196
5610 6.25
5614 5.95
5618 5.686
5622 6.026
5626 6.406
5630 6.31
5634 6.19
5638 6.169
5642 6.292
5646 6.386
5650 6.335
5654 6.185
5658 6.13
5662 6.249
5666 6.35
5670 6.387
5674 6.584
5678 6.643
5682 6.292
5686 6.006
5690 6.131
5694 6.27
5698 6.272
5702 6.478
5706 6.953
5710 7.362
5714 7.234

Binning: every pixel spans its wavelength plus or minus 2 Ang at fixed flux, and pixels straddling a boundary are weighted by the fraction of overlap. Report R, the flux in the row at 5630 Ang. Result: 6.31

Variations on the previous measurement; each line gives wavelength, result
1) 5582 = 5.934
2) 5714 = 7.234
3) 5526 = 6.102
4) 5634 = 6.19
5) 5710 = 7.362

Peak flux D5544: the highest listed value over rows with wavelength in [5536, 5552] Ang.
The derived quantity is 5.947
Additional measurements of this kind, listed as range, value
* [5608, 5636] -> 6.406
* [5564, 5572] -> 6.303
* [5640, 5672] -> 6.387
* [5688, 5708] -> 6.953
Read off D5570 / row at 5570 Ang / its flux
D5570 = 6.245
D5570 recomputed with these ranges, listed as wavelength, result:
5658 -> 6.13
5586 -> 5.926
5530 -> 5.864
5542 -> 5.947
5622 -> 6.026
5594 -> 5.668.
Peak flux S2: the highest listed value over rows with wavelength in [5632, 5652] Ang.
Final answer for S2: 6.386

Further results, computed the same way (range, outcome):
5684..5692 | 6.131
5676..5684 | 6.643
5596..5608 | 6.196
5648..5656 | 6.335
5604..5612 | 6.25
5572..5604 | 6.059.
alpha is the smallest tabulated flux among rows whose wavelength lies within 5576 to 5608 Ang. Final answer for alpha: 5.668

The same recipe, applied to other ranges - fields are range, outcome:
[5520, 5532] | 5.864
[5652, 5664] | 6.13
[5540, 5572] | 5.631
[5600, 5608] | 6.059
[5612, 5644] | 5.686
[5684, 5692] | 6.006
